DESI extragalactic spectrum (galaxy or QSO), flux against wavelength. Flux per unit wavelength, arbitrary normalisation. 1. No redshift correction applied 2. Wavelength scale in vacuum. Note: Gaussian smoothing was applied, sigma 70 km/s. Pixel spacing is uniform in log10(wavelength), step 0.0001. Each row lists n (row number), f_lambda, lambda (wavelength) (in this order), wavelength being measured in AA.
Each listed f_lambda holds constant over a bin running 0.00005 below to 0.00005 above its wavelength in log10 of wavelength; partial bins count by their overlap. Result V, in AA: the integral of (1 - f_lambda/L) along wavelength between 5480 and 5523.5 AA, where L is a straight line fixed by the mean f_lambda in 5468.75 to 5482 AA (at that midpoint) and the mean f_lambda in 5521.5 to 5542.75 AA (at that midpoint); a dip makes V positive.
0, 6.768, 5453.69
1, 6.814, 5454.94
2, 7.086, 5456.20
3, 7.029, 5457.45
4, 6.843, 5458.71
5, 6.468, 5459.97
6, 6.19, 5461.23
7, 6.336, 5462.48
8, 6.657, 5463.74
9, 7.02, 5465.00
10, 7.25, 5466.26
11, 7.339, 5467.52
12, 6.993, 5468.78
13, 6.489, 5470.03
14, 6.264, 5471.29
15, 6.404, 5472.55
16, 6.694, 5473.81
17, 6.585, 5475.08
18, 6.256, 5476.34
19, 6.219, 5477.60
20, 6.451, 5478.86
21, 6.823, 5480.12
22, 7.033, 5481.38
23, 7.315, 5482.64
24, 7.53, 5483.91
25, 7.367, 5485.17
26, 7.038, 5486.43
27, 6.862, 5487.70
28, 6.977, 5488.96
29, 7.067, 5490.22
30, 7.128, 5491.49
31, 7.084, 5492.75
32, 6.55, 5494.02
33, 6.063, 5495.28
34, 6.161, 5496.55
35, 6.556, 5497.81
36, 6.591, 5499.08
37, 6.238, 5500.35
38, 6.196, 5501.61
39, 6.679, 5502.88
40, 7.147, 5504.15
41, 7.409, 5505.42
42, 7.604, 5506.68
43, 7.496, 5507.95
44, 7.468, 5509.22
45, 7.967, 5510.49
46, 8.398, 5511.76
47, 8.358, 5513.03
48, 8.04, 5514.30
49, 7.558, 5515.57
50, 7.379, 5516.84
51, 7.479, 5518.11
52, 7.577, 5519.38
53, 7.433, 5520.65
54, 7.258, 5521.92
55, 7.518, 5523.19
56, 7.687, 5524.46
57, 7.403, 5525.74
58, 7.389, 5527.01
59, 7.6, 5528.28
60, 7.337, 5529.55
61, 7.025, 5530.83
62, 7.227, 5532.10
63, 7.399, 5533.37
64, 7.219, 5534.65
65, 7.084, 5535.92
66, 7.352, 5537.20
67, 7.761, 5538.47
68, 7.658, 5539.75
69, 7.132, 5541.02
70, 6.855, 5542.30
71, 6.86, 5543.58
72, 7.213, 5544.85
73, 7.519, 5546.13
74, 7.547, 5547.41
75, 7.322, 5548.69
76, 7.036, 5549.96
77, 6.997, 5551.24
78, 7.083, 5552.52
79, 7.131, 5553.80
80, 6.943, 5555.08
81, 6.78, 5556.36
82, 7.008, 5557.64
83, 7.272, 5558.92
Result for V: -1.6 AA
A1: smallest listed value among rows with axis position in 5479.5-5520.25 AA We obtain 6.063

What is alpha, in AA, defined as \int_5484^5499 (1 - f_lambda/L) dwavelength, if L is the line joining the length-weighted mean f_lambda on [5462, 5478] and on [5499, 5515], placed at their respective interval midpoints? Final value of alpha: 0.5 AA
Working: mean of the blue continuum 6.66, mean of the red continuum 7.38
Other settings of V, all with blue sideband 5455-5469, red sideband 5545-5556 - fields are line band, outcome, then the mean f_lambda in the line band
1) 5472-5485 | 0.26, 6.75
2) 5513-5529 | -1.12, 7.56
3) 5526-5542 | -0.50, 7.34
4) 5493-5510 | 0.46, 6.8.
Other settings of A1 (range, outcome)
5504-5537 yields 7.025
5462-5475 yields 6.264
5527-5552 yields 6.855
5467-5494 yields 6.219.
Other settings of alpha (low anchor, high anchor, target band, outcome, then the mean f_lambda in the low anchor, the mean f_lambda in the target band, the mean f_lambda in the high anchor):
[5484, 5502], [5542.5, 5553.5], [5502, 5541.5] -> -2.9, 6.74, 7.48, 7.18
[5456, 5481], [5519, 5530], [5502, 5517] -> -0.7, 6.67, 7.61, 7.47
